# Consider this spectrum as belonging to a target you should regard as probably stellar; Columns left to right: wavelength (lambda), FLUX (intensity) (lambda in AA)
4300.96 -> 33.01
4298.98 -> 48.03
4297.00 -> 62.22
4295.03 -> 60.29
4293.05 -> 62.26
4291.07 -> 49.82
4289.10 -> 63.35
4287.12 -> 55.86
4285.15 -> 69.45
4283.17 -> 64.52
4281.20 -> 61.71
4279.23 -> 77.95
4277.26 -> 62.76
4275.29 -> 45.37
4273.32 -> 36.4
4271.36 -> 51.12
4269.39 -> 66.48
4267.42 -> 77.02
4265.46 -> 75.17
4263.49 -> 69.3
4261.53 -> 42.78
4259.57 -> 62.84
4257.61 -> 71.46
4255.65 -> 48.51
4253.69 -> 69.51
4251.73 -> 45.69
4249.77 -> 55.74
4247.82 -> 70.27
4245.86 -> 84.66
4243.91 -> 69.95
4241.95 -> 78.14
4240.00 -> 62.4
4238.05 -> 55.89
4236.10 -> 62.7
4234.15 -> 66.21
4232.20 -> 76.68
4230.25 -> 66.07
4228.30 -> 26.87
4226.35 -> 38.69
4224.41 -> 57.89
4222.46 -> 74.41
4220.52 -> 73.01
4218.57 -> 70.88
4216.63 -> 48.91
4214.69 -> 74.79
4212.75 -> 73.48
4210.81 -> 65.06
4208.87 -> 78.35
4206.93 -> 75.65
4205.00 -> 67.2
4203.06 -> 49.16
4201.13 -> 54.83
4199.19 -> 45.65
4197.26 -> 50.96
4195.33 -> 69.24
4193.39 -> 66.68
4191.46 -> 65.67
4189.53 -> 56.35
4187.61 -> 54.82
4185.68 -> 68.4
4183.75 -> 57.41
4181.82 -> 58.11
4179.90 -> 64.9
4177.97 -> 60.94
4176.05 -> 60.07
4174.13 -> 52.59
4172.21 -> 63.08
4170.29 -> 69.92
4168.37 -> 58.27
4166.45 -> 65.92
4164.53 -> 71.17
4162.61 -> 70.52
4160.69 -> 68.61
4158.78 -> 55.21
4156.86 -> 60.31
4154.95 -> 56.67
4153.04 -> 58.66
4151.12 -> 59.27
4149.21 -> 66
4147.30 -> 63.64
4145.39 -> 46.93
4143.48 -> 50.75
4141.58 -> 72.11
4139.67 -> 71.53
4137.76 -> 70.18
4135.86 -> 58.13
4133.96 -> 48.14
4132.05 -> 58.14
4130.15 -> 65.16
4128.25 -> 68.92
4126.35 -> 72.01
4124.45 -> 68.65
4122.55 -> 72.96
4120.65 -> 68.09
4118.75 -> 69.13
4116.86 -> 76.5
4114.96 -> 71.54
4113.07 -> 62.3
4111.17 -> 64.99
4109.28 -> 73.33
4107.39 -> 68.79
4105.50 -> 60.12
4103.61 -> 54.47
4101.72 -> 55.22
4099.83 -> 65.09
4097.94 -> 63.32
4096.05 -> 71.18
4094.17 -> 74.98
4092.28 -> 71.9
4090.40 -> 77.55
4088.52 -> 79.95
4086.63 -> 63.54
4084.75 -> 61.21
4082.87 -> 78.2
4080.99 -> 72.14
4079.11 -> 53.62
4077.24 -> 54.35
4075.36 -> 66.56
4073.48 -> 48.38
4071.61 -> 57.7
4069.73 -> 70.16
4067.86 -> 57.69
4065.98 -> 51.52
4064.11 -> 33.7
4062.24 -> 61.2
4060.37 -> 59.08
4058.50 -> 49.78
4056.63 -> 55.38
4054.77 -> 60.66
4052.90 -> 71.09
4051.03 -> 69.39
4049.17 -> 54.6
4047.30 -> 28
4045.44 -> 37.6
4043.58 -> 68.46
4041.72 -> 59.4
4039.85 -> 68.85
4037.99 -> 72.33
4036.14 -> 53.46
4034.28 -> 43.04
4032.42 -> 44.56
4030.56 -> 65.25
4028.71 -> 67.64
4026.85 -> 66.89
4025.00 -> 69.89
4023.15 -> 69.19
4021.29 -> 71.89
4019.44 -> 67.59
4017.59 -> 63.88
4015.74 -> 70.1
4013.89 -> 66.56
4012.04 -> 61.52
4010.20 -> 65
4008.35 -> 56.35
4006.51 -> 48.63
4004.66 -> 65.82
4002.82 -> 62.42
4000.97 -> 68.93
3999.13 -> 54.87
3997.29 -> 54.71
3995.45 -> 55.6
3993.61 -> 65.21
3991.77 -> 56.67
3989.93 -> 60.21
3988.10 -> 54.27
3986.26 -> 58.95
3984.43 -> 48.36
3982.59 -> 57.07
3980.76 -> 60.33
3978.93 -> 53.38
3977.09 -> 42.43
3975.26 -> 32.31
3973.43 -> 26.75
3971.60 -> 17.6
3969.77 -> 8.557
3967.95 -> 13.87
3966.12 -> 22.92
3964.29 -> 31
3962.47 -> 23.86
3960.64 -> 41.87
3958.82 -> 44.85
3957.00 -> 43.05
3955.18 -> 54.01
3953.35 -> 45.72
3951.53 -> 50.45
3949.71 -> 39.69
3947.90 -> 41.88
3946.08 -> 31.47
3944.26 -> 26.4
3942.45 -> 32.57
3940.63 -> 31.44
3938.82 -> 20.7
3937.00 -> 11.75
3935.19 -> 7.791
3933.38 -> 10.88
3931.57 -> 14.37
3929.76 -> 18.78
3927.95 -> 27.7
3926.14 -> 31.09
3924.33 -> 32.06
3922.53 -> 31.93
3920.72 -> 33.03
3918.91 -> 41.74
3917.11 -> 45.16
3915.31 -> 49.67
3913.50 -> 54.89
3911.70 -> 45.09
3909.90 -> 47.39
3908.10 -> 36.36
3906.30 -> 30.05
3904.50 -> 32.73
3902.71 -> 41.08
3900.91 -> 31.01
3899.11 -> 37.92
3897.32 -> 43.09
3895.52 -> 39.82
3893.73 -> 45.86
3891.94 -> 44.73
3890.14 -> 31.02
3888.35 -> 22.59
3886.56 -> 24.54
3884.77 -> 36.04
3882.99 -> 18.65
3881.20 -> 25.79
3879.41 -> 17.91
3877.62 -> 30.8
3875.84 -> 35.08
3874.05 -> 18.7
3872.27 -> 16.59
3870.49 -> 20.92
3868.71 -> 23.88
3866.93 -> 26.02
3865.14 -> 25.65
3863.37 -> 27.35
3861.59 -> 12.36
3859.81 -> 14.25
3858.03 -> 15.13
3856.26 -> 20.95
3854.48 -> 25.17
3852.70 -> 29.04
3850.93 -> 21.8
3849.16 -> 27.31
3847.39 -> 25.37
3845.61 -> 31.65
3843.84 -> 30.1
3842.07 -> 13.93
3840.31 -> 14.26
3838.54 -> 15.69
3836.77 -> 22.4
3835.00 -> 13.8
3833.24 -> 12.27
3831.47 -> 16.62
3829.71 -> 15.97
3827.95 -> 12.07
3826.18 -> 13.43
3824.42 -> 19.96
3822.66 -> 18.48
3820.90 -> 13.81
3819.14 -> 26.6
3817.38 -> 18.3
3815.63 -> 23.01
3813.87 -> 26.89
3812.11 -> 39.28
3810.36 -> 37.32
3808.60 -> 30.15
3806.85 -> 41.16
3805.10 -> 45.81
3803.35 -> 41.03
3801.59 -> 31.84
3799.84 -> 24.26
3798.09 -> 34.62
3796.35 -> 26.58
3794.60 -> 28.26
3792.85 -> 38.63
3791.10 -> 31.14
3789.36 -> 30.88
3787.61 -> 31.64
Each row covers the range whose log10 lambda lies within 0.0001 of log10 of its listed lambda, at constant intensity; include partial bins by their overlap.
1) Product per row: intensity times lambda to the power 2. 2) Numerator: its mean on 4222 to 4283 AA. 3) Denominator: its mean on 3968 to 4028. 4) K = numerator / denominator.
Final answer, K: 1.26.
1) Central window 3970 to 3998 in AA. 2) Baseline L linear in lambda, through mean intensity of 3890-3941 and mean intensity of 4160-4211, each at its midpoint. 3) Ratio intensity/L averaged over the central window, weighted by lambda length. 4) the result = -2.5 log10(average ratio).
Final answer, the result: -0.18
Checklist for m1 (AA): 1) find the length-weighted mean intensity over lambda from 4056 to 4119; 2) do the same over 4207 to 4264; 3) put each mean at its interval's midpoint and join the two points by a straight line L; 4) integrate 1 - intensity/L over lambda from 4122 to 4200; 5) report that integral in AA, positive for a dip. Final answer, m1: 1.9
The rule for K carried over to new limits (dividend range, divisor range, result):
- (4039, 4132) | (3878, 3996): 1.87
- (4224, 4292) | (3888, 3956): 2.08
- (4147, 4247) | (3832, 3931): 2.54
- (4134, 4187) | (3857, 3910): 2.46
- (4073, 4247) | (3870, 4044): 1.64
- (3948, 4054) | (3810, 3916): 2.10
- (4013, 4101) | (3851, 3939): 2.31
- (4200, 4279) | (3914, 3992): 2.03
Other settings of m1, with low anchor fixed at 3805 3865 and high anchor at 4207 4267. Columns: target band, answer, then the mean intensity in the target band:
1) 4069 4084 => -4.73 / 62.5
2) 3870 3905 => -3.49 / 30.9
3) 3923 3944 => 6.77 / 22.1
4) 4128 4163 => -4.21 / 61.2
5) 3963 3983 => 2.41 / 32.5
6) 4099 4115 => -4.06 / 63.6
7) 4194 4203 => 0.77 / 55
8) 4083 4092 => -4.20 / 71.4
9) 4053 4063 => -2.80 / 58.3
